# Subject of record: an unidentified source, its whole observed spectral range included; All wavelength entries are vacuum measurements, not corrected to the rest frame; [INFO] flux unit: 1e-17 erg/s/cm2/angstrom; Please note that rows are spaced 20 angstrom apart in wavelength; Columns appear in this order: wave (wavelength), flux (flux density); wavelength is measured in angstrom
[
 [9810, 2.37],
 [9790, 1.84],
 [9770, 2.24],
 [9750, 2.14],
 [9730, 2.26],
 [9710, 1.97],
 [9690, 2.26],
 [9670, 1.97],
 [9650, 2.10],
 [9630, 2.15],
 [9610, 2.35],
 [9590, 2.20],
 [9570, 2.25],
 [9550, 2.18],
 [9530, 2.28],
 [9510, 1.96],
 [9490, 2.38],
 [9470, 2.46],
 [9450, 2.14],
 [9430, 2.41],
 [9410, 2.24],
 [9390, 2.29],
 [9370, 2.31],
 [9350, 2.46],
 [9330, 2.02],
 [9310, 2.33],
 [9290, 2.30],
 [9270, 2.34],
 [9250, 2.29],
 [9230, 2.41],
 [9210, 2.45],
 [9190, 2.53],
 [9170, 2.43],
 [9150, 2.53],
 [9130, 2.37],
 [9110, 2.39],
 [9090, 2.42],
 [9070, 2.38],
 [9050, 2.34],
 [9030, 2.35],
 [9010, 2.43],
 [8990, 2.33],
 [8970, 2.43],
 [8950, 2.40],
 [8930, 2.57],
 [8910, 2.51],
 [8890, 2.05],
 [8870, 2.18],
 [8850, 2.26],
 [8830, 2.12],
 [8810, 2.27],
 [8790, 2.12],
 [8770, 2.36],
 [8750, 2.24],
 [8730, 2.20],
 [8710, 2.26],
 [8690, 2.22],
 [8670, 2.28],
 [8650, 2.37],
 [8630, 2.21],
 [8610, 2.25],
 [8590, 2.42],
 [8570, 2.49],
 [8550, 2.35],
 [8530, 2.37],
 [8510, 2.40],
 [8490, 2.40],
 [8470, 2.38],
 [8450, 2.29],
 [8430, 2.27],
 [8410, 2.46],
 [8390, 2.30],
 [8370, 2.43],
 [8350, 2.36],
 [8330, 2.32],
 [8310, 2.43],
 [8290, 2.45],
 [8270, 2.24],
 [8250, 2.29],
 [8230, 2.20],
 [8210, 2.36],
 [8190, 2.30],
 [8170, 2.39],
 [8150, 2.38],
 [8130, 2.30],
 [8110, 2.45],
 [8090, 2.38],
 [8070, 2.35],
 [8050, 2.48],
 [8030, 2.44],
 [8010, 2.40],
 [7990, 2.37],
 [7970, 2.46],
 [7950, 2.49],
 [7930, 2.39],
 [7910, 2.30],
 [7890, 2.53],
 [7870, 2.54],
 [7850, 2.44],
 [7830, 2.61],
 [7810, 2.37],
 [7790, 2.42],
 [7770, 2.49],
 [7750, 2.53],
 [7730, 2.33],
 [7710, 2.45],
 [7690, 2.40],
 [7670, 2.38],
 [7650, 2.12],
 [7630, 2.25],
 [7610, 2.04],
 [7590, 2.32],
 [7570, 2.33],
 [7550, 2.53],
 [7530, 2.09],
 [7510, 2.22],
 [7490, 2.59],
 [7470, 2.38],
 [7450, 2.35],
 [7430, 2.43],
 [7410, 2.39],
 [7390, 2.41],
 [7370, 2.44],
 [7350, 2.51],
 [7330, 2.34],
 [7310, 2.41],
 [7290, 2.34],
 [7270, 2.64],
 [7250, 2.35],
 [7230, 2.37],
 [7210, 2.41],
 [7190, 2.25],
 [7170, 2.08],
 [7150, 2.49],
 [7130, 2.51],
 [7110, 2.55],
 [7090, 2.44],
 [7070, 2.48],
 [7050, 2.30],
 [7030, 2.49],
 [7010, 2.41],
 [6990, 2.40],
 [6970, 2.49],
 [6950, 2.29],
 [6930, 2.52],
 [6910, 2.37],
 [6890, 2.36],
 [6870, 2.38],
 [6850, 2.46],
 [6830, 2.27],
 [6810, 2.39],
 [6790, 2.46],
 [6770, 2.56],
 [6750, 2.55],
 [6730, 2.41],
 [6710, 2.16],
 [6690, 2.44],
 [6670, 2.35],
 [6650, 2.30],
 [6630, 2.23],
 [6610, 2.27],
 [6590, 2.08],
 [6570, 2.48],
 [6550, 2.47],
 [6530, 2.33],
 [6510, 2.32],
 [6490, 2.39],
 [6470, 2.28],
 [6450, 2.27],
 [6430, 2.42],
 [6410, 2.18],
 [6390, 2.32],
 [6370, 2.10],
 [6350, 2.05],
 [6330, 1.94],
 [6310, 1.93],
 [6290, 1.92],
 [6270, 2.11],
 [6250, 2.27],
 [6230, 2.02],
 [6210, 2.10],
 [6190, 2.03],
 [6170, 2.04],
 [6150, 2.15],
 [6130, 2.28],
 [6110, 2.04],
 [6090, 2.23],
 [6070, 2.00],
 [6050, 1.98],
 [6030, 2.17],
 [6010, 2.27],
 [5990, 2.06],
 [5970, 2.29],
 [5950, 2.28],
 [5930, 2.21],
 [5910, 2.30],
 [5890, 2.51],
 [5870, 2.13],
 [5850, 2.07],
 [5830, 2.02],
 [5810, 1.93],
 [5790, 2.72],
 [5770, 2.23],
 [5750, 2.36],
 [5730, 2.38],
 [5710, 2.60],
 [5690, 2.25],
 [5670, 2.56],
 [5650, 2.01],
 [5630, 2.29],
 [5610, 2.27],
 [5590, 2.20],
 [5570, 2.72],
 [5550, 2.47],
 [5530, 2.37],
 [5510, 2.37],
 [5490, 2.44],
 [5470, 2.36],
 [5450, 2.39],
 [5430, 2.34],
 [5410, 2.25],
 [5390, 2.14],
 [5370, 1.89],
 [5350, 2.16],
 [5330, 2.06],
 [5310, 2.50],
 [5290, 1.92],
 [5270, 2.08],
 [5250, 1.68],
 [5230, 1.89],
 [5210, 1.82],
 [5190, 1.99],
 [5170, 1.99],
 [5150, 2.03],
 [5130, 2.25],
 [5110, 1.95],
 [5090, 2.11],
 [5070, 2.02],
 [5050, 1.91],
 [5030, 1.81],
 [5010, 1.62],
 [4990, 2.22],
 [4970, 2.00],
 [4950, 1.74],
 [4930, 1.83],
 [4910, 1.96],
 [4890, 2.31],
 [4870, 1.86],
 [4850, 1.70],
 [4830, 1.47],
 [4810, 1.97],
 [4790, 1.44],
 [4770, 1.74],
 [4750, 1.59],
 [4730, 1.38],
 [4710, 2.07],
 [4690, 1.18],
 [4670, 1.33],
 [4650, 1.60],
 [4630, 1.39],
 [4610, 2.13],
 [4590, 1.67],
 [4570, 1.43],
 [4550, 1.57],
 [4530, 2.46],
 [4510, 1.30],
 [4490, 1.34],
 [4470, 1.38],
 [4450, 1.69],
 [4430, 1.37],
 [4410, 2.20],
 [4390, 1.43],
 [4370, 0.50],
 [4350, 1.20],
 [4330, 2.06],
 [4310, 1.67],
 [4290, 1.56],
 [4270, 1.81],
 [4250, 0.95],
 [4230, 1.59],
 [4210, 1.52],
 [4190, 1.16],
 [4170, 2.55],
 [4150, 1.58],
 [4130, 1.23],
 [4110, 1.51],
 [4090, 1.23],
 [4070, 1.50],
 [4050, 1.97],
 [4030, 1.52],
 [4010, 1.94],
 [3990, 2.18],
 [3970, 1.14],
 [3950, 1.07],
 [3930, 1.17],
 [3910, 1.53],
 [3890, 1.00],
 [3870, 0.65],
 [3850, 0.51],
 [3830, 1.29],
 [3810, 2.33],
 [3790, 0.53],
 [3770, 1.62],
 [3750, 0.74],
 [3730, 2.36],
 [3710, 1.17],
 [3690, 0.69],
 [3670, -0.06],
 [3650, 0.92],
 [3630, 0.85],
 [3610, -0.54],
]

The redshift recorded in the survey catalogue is 0.22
